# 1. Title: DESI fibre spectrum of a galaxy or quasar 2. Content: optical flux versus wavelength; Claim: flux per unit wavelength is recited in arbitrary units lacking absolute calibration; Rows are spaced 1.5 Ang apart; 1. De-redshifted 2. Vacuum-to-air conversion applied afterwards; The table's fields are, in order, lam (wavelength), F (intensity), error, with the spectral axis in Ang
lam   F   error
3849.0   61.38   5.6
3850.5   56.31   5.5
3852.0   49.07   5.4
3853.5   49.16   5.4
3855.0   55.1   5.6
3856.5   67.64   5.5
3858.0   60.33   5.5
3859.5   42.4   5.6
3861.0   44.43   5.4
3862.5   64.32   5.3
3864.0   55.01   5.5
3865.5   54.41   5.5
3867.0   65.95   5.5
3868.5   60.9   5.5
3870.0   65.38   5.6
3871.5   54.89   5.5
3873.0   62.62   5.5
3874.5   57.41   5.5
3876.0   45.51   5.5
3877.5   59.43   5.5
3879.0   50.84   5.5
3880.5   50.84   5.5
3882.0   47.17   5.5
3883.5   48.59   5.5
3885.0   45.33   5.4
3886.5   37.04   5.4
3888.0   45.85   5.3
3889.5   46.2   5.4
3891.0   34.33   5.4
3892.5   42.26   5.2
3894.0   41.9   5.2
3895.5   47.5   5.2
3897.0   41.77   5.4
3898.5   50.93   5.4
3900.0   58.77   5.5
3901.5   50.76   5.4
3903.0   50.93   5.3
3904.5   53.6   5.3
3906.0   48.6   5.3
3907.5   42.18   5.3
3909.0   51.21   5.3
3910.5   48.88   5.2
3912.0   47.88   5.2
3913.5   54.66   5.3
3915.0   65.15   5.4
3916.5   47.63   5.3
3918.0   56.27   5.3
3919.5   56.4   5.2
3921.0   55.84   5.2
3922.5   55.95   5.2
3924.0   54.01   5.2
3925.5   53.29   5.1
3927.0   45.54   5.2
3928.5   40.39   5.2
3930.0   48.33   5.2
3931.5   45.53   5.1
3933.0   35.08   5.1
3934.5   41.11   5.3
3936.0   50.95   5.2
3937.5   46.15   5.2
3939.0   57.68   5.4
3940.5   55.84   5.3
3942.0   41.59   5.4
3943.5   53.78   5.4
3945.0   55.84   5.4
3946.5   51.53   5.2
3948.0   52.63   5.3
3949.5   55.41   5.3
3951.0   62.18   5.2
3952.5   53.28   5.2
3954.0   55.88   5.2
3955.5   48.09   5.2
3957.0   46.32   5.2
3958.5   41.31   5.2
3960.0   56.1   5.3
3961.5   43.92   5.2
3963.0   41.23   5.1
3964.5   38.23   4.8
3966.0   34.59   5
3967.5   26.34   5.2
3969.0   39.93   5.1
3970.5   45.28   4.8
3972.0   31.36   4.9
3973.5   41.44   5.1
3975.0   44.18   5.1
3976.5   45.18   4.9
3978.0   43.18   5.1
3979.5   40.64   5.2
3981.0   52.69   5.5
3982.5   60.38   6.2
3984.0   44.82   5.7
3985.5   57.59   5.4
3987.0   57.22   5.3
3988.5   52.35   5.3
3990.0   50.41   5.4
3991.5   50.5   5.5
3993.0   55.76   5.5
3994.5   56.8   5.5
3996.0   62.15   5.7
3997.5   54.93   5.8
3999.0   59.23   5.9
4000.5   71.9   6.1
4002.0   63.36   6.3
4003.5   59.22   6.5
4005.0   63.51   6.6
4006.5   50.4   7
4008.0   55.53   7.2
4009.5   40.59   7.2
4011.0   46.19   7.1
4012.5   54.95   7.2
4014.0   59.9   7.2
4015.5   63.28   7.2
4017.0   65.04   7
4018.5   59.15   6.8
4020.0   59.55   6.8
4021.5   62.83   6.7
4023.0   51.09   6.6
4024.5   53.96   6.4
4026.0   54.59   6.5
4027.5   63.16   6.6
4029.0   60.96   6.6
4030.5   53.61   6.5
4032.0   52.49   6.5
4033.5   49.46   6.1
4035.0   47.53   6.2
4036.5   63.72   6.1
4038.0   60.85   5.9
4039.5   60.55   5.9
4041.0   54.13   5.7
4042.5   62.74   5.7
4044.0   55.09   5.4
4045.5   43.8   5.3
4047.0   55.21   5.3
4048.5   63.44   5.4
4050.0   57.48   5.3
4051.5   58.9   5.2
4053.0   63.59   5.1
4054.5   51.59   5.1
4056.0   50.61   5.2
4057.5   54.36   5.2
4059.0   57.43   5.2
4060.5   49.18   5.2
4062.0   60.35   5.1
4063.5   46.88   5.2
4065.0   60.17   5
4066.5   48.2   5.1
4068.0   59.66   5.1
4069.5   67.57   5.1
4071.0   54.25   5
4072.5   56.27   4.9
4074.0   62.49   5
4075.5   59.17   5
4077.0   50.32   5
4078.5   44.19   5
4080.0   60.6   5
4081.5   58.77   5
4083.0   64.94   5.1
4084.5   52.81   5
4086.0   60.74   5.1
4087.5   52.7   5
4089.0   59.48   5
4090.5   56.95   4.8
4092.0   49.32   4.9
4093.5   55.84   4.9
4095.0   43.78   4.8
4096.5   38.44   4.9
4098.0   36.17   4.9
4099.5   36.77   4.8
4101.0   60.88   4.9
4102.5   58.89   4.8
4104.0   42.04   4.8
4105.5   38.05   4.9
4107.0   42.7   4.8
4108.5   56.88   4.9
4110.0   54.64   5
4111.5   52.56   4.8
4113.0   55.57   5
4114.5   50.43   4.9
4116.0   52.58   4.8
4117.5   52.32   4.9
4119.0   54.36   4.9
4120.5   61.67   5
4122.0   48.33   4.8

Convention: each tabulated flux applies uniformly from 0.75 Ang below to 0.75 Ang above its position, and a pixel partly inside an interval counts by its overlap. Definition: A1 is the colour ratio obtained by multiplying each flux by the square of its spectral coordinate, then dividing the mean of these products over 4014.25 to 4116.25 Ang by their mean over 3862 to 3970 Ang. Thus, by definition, 1.18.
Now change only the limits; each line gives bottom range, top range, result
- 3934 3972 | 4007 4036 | 1.21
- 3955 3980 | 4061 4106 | 1.36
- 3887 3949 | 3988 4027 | 1.21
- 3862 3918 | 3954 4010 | 1.01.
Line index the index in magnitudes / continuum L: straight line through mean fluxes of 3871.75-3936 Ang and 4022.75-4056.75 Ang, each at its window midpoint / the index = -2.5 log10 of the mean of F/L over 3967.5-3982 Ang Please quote 0.25 mag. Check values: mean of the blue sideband 49.2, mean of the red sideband 56.1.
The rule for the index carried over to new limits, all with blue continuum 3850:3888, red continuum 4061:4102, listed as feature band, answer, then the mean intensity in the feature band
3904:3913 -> 0.11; 48.8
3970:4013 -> 0.04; 52.2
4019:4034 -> -0.05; 56.3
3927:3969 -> 0.14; 47.2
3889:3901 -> 0.18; 45.6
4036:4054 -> -0.08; 58.1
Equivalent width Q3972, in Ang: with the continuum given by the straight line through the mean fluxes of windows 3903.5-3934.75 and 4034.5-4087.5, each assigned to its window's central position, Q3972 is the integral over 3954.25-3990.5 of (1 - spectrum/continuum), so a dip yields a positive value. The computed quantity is 5.0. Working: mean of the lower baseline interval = 50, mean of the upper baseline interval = 56.5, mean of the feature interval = 45.2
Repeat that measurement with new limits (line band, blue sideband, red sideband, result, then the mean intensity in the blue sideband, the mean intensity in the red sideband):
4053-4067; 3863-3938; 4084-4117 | -1.0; 50.4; 50.4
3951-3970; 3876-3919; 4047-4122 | 2.2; 48.8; 53.8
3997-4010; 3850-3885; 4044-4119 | -1.0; 54.9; 53.5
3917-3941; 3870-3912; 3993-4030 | 0.9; 49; 57.9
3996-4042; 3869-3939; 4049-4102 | -3.9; 49.7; 54.4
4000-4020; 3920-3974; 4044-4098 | -2.6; 47.3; 54.9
